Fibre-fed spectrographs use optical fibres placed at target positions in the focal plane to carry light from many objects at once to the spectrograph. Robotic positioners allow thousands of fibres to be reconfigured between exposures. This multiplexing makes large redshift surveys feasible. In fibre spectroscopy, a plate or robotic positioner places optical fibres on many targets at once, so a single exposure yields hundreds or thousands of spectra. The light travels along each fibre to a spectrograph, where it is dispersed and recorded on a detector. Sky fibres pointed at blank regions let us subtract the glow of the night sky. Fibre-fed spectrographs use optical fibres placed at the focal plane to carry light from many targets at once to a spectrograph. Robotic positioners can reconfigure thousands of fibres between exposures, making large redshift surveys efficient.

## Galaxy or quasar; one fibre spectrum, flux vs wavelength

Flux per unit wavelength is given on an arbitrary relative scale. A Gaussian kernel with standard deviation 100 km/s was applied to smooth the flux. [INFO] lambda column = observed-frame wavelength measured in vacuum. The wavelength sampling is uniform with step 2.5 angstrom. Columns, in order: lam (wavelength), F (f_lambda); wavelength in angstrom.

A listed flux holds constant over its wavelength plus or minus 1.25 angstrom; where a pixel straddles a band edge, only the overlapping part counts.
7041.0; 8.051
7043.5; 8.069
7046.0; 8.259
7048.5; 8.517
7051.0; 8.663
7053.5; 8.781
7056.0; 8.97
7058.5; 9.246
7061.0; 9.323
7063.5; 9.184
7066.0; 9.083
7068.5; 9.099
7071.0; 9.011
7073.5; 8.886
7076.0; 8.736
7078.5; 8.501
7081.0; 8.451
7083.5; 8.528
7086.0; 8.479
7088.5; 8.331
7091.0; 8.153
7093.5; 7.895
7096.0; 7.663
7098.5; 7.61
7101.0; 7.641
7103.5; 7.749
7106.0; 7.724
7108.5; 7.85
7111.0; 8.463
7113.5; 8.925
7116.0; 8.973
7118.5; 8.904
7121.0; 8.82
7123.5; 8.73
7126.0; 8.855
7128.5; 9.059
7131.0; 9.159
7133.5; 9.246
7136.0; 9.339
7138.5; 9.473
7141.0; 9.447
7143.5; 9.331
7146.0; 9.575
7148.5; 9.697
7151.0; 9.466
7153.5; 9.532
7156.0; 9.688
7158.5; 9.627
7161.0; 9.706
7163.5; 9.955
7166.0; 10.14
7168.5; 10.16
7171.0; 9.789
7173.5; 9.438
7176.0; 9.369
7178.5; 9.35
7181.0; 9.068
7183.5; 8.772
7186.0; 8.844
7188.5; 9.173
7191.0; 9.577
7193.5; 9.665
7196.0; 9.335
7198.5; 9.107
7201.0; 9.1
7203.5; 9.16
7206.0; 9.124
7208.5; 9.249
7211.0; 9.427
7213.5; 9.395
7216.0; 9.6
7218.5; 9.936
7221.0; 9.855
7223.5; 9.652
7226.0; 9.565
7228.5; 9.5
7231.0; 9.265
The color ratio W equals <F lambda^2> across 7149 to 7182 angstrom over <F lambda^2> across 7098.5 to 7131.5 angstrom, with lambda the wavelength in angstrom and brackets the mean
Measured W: 1.15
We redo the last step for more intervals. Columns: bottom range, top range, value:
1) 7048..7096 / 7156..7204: 1.12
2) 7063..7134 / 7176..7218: 1.12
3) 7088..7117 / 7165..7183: 1.21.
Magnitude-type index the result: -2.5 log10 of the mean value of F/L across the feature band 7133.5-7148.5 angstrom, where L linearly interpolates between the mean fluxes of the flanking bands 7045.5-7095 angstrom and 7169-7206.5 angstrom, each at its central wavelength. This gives -0.05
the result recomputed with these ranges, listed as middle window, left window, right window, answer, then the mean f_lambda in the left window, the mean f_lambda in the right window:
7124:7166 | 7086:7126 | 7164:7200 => -0.07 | 8.26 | 9.42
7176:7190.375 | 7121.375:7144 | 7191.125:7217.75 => 0.02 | 9.16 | 9.34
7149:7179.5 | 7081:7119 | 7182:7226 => -0.09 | 8.19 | 9.36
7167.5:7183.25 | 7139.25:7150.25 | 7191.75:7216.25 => -0.01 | 9.51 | 9.31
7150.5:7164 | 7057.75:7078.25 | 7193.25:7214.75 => -0.05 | 9.04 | 9.27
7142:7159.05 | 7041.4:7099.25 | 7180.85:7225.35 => -0.06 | 8.58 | 9.35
